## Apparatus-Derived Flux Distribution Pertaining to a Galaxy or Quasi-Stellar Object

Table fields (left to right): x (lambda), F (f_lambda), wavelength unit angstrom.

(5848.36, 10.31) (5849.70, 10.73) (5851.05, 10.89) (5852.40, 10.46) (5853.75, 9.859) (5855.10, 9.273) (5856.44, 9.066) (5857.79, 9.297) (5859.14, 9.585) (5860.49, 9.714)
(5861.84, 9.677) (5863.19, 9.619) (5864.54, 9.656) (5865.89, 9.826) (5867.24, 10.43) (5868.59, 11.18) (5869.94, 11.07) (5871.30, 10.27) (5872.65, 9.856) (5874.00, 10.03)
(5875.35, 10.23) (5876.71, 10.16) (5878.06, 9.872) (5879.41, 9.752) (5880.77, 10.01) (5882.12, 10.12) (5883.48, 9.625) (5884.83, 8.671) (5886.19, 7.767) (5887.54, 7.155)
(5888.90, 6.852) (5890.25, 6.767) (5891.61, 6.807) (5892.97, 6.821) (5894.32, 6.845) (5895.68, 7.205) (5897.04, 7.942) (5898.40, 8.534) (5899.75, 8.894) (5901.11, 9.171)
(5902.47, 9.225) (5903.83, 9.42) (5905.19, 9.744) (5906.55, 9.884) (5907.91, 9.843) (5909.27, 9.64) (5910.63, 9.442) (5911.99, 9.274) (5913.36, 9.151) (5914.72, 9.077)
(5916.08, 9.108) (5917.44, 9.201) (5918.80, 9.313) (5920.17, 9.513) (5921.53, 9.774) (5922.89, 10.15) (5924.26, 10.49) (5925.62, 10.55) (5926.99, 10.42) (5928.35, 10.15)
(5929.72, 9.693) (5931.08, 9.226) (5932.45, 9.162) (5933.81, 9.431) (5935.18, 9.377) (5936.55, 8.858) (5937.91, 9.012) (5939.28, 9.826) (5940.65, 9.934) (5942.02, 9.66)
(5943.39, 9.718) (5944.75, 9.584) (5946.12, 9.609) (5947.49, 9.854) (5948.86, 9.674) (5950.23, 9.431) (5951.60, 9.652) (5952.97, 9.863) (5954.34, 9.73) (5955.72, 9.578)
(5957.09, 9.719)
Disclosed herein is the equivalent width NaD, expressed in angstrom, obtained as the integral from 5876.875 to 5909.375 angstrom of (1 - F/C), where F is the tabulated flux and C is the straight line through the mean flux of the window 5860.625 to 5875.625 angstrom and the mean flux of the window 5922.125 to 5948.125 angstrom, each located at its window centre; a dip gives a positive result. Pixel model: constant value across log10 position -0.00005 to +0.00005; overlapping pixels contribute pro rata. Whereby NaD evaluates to 4.5 angstrom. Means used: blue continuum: 10.2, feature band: 8.61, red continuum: 9.72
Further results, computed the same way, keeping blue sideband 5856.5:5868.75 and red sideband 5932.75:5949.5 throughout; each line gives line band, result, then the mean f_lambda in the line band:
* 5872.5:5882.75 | -0.28 angstrom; 10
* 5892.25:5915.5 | 1.99 angstrom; 8.83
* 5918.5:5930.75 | -0.53 angstrom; 10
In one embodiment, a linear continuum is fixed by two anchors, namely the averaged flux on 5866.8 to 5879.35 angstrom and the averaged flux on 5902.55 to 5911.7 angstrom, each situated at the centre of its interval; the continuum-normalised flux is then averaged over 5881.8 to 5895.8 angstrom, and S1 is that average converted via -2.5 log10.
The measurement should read 0.29 mag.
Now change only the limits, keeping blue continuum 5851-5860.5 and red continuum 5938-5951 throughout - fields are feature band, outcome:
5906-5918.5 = 0.032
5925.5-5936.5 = 0.002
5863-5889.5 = 0.009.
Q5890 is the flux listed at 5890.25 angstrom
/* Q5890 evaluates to 6.767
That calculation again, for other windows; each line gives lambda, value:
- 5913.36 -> 9.151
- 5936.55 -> 8.858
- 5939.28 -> 9.826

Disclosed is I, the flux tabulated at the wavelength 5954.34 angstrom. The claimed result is 9.73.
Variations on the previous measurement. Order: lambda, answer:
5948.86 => 9.674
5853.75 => 9.859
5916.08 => 9.108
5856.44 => 9.066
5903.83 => 9.42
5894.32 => 6.845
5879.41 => 9.752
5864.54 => 9.656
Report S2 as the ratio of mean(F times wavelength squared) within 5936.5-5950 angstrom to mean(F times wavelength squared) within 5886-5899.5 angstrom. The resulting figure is 1.3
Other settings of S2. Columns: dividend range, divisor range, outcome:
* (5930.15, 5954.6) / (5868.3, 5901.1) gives 1.10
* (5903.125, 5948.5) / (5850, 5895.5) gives 1.05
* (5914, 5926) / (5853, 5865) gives 1.04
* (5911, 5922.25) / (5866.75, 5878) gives 0.91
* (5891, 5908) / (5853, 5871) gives 0.87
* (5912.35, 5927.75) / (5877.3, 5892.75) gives 1.16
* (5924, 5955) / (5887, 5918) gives 1.15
